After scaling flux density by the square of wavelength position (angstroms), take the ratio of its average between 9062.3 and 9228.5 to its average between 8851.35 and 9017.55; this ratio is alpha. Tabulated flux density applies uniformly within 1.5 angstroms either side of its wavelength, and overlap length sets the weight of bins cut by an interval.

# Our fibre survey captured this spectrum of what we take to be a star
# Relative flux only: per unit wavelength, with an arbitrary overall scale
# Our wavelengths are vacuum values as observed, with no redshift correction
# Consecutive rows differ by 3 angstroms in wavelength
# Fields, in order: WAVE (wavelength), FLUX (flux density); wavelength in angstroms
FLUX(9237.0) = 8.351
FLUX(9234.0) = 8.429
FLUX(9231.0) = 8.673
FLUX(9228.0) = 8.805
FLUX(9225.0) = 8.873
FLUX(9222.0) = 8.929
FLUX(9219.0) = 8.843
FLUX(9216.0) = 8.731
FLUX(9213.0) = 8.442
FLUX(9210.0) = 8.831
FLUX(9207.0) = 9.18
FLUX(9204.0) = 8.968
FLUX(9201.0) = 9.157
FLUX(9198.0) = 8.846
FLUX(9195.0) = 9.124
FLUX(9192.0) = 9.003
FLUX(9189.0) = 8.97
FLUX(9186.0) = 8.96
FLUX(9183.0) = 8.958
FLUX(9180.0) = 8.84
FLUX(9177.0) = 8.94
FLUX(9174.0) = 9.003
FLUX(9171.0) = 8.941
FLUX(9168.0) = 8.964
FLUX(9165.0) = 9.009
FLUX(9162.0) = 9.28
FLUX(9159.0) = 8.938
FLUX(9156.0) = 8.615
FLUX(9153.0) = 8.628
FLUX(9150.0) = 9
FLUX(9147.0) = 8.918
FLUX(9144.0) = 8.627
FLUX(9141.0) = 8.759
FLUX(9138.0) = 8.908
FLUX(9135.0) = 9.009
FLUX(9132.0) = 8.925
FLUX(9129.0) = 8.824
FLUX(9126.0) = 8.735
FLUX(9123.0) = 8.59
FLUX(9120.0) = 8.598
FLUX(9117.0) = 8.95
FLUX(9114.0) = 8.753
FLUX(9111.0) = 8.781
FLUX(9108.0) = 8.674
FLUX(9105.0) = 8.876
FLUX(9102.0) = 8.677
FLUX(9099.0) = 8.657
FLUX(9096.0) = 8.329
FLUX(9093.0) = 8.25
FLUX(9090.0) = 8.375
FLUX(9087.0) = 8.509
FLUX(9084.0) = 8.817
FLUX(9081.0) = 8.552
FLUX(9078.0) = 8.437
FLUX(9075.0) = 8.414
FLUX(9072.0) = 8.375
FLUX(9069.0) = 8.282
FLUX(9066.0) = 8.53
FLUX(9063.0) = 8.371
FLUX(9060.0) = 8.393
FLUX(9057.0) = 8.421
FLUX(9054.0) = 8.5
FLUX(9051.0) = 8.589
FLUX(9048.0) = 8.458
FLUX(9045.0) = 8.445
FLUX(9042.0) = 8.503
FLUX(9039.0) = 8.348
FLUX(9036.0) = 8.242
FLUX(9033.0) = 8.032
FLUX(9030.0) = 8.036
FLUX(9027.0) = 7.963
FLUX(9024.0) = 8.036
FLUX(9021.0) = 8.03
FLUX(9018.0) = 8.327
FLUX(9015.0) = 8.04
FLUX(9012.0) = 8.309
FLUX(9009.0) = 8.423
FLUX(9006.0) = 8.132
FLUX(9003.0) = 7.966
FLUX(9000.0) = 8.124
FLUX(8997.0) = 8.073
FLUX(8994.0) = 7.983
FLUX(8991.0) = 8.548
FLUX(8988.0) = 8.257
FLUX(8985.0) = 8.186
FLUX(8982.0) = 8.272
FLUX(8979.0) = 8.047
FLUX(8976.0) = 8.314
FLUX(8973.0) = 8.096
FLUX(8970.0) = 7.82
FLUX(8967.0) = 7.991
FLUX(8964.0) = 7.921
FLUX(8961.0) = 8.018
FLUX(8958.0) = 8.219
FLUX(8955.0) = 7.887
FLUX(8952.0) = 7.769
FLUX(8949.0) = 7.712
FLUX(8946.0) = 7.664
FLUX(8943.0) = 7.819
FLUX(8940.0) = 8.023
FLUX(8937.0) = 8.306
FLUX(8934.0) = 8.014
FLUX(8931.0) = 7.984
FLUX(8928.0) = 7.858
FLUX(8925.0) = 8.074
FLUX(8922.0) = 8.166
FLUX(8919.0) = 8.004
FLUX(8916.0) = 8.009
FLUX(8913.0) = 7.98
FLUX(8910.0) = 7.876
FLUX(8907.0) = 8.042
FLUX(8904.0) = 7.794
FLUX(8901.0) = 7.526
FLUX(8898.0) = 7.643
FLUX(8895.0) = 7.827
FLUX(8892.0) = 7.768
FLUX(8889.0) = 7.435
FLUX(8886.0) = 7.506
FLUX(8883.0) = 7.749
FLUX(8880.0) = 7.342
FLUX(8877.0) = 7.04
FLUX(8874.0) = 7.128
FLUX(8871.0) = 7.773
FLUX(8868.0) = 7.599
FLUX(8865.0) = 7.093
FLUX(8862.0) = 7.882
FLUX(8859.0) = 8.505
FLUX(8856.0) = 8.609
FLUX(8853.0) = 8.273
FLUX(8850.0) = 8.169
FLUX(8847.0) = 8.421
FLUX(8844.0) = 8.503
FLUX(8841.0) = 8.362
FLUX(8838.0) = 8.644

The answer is 1.16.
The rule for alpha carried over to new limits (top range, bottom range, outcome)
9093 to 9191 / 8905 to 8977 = 1.16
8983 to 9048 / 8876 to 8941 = 1.07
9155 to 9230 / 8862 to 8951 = 1.23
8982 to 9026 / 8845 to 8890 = 1.08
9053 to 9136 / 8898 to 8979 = 1.12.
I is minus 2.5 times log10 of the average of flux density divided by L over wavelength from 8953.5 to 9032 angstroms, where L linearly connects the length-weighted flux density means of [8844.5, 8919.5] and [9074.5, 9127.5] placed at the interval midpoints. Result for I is 0.01 mag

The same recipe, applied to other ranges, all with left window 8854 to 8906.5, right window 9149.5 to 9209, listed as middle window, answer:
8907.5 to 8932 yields -0.02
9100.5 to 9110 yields -0.01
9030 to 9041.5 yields 0.02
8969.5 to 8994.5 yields -0.01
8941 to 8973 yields 0.02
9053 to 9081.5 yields 0.01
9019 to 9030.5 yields 0.04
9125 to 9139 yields -0.02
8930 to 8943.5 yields -0.02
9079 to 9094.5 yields 0.01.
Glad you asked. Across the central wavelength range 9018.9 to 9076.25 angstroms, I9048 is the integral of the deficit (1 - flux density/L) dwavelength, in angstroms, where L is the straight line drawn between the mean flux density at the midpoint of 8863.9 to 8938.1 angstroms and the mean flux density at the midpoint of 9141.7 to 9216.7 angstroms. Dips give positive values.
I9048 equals 0.3 angstroms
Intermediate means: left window 7.74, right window 8.92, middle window 8.31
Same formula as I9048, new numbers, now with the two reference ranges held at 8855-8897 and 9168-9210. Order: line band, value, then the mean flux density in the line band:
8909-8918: -0.18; 7.96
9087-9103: 0.24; 8.46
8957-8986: -0.10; 8.08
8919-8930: -0.24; 8.03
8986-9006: 0.01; 8.16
